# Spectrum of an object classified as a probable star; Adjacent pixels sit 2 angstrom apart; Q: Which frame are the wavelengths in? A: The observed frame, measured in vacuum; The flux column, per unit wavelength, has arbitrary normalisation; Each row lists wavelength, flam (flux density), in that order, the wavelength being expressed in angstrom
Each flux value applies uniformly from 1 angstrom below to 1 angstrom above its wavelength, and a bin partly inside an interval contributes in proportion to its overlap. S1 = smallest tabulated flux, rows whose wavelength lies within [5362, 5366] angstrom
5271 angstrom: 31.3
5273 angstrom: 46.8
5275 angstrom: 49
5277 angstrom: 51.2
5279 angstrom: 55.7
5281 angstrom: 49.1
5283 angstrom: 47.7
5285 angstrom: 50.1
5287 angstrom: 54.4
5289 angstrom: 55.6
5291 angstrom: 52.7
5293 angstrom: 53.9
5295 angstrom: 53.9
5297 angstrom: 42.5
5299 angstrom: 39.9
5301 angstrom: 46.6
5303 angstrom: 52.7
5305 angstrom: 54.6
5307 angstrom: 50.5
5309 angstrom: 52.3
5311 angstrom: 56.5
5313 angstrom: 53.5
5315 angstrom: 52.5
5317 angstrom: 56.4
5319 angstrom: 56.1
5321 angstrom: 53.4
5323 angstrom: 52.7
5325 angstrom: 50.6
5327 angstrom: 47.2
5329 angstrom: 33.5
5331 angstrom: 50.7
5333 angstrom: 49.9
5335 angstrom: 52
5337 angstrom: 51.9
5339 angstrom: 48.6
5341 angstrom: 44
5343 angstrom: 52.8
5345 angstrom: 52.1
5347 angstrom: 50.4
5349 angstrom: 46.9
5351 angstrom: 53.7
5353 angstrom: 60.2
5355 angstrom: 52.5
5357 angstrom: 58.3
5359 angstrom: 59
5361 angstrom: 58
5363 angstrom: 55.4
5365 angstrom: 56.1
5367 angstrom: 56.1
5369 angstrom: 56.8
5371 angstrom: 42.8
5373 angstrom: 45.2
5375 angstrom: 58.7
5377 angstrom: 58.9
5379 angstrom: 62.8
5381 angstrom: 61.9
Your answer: 55.4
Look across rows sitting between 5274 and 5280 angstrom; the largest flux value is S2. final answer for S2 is 55.7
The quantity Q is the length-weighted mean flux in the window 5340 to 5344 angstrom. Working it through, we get 48.4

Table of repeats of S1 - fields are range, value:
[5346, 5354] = 46.9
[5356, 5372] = 42.8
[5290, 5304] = 39.9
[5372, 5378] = 45.2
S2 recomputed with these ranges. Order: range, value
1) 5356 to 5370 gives 59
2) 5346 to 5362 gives 60.2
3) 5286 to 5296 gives 55.6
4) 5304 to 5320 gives 56.5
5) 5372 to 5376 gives 58.7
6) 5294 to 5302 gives 53.9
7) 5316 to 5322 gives 56.4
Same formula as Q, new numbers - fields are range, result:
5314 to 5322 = 54.6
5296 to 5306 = 47.3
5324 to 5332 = 45.5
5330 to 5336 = 50.9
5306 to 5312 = 53.1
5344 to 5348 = 51.2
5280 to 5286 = 49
